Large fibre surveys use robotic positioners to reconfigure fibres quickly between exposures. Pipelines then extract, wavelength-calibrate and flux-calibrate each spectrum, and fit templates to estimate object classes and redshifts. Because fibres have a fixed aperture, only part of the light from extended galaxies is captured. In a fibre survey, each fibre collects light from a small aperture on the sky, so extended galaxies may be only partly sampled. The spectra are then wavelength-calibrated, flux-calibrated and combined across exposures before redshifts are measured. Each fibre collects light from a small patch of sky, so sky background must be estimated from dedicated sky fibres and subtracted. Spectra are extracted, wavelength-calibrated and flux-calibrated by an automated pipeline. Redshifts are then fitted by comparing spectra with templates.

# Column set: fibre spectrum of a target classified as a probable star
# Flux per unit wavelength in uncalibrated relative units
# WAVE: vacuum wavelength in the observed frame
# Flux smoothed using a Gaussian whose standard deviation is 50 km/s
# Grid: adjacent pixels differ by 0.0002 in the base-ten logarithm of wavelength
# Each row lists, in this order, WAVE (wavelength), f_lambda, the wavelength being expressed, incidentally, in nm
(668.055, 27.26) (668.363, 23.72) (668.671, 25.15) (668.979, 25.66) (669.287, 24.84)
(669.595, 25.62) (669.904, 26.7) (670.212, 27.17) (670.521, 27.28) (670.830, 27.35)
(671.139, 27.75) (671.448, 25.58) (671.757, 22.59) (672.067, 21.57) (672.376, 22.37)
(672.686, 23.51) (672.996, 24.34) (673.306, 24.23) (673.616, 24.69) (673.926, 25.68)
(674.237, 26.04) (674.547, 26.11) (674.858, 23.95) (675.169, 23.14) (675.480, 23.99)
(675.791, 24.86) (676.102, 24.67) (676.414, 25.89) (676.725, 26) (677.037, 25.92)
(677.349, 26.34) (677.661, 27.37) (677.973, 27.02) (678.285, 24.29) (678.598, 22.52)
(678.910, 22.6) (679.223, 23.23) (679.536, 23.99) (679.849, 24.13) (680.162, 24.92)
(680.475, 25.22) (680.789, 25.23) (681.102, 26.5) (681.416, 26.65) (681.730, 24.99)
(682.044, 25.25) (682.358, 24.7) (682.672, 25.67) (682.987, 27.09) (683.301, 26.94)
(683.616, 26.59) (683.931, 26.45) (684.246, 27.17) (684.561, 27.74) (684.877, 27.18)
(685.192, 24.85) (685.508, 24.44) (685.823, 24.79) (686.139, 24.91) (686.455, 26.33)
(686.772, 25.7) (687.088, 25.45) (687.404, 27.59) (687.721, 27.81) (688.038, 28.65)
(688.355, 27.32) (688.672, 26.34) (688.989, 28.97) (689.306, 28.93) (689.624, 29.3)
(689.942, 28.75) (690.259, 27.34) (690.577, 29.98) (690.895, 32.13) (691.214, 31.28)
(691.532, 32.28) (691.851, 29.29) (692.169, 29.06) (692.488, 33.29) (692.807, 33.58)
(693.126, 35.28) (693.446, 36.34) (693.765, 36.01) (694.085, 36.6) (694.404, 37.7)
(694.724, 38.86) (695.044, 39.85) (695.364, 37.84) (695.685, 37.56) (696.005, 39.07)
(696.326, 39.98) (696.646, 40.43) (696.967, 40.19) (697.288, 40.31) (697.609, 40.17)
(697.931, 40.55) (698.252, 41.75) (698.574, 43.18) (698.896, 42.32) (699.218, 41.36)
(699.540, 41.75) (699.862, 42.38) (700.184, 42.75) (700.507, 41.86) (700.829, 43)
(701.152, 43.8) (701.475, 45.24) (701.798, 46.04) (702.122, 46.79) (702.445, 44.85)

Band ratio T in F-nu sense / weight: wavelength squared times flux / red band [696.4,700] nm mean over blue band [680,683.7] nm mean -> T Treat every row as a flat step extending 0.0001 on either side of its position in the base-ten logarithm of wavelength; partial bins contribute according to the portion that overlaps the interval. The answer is 1.7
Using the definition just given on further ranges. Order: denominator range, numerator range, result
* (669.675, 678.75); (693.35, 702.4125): 1.75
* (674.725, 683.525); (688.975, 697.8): 1.44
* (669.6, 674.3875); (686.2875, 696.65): 1.36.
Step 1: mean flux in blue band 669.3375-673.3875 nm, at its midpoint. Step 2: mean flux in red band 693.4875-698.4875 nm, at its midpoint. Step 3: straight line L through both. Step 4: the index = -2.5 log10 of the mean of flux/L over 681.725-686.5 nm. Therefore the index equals 0.238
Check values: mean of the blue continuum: 25.1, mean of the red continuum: 39.1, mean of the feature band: 26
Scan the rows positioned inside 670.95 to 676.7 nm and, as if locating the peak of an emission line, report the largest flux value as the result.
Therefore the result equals 27.75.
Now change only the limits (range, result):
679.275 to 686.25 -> 27.74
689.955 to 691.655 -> 32.28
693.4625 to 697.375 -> 40.43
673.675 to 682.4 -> 27.37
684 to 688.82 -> 28.65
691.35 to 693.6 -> 36.34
